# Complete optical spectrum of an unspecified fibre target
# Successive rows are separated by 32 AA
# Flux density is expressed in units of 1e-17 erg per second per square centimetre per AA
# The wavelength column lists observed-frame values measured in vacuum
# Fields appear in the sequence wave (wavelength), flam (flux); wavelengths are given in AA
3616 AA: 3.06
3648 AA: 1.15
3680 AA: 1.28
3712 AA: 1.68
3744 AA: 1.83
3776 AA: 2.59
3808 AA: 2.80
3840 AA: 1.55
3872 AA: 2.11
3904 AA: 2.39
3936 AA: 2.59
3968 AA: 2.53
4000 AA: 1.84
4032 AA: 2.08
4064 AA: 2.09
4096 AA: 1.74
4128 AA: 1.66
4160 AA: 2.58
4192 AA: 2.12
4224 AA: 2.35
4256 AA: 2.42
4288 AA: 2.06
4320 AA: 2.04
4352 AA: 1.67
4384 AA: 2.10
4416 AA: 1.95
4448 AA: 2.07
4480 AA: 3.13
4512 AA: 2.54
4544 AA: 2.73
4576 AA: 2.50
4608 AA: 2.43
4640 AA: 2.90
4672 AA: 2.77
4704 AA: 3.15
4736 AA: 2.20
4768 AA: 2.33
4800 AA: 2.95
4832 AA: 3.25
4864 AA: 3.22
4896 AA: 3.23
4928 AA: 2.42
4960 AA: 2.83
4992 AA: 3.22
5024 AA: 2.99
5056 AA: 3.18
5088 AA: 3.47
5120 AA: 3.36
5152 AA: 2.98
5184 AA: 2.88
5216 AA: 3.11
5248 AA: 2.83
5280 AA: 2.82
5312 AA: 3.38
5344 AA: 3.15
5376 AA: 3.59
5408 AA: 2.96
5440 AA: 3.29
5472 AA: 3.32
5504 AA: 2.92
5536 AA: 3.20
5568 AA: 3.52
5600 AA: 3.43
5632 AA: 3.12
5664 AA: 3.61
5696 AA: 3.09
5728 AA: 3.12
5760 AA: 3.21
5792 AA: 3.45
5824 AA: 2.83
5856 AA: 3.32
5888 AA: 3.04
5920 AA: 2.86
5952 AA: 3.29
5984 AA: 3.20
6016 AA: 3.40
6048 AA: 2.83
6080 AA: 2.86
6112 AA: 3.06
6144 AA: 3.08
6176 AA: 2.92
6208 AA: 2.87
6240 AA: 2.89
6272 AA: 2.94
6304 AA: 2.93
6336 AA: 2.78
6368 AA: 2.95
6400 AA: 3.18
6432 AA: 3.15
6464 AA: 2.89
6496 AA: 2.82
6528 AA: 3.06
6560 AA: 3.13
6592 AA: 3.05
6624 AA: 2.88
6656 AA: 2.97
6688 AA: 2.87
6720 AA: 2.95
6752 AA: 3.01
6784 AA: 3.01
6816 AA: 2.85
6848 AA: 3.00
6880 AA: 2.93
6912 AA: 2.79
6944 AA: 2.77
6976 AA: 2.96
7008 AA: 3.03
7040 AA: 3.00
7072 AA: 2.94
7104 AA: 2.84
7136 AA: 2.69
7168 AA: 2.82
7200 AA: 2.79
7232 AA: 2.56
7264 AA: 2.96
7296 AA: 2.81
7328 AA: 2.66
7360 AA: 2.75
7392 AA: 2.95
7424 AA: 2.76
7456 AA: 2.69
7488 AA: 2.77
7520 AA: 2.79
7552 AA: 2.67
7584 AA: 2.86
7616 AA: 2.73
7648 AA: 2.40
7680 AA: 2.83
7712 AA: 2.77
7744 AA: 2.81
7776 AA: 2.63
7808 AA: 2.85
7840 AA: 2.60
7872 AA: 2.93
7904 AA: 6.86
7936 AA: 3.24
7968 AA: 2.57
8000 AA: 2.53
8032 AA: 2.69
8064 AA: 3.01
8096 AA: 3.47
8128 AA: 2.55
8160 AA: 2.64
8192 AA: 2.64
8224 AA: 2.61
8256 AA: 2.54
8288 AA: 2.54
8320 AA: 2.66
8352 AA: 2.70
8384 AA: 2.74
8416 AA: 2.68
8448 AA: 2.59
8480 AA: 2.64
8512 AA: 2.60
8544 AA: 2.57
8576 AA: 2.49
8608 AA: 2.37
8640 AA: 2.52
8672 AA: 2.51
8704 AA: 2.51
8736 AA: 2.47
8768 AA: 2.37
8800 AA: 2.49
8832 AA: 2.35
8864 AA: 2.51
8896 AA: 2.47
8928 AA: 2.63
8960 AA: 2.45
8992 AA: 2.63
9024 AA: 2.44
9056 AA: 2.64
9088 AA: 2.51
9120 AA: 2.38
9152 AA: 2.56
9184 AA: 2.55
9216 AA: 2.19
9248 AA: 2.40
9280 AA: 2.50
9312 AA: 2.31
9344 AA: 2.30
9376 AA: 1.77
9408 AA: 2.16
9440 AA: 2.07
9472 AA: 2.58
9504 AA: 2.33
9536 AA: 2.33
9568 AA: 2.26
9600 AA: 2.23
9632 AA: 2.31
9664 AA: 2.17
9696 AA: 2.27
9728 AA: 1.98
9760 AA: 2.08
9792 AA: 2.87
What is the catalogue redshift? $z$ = 0.20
